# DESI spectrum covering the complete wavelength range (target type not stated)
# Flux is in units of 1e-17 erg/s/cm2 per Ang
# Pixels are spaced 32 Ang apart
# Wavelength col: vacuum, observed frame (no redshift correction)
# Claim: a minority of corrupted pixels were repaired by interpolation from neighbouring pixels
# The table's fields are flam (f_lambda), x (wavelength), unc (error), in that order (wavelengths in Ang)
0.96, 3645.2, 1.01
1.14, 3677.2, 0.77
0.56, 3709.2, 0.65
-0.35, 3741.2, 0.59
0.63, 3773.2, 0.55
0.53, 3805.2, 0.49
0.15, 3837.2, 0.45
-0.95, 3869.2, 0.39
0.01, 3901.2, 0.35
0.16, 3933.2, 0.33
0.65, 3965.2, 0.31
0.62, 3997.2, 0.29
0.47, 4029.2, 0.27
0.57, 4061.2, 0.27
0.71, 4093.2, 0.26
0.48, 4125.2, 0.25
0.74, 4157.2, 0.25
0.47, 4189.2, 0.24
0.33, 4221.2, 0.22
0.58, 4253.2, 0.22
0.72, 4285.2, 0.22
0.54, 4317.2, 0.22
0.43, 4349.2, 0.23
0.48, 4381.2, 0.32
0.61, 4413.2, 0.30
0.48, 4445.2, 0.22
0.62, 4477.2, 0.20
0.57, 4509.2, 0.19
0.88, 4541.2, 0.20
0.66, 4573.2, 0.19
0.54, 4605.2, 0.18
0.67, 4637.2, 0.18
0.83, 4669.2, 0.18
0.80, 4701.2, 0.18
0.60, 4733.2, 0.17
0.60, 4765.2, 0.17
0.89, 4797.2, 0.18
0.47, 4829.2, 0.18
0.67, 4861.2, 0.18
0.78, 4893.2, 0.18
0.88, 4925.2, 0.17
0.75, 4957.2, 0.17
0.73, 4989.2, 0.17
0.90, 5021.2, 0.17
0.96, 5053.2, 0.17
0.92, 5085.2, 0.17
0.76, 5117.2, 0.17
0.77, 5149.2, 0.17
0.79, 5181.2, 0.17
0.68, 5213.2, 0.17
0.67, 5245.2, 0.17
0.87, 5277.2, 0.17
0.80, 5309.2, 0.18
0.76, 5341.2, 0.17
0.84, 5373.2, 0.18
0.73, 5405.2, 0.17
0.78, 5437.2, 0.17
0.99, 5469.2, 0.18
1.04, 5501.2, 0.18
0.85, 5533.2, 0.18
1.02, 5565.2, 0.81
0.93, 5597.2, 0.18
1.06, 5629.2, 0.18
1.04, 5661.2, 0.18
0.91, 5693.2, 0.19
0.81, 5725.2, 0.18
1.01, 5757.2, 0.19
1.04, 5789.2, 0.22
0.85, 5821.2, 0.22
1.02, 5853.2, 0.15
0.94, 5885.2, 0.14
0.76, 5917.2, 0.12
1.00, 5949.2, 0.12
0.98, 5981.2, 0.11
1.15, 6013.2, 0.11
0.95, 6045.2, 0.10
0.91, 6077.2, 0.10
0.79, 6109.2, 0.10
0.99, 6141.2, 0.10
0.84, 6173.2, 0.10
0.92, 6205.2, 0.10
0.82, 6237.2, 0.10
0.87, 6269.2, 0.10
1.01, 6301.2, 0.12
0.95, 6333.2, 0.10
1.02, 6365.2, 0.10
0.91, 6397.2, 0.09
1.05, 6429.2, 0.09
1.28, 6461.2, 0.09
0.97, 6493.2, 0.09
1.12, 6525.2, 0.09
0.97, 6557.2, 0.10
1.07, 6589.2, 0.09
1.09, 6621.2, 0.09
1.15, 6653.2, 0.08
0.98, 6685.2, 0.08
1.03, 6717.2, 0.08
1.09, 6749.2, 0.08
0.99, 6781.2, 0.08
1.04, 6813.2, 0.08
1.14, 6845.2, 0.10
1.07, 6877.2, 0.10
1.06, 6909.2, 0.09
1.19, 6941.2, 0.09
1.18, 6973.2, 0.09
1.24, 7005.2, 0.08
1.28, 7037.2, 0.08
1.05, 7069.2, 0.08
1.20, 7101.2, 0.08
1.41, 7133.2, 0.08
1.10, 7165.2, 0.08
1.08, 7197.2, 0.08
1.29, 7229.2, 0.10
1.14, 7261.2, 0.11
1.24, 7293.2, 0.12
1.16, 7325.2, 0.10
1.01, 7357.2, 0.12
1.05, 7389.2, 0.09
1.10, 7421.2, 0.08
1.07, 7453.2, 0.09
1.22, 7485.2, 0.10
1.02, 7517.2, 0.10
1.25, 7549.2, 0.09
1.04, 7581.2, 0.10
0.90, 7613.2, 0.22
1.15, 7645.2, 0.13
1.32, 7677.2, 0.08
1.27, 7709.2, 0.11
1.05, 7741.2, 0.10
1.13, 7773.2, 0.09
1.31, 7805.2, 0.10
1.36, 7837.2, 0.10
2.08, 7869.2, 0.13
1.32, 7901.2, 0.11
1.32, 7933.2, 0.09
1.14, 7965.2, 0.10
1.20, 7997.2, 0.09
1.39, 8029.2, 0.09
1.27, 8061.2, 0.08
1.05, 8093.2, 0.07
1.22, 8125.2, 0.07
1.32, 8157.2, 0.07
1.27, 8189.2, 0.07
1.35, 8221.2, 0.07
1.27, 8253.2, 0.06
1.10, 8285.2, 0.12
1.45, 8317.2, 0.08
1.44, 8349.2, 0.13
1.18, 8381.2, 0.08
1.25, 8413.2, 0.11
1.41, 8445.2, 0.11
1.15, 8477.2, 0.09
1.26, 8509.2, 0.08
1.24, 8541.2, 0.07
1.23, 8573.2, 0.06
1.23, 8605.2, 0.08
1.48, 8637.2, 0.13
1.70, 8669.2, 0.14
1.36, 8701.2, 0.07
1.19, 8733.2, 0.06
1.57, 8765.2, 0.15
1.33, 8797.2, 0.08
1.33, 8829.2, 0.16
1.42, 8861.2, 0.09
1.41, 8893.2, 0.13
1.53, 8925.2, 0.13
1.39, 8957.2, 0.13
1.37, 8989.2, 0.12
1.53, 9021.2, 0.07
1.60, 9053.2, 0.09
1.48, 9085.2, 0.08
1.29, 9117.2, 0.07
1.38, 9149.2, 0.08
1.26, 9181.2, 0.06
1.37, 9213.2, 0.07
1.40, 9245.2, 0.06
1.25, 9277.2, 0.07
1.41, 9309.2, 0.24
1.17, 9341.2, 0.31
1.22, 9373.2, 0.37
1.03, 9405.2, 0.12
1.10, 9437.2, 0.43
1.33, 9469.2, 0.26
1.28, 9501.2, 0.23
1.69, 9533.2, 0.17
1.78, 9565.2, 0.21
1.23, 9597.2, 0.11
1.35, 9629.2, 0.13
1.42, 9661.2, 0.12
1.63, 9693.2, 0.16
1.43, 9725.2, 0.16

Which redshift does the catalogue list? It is 0.20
